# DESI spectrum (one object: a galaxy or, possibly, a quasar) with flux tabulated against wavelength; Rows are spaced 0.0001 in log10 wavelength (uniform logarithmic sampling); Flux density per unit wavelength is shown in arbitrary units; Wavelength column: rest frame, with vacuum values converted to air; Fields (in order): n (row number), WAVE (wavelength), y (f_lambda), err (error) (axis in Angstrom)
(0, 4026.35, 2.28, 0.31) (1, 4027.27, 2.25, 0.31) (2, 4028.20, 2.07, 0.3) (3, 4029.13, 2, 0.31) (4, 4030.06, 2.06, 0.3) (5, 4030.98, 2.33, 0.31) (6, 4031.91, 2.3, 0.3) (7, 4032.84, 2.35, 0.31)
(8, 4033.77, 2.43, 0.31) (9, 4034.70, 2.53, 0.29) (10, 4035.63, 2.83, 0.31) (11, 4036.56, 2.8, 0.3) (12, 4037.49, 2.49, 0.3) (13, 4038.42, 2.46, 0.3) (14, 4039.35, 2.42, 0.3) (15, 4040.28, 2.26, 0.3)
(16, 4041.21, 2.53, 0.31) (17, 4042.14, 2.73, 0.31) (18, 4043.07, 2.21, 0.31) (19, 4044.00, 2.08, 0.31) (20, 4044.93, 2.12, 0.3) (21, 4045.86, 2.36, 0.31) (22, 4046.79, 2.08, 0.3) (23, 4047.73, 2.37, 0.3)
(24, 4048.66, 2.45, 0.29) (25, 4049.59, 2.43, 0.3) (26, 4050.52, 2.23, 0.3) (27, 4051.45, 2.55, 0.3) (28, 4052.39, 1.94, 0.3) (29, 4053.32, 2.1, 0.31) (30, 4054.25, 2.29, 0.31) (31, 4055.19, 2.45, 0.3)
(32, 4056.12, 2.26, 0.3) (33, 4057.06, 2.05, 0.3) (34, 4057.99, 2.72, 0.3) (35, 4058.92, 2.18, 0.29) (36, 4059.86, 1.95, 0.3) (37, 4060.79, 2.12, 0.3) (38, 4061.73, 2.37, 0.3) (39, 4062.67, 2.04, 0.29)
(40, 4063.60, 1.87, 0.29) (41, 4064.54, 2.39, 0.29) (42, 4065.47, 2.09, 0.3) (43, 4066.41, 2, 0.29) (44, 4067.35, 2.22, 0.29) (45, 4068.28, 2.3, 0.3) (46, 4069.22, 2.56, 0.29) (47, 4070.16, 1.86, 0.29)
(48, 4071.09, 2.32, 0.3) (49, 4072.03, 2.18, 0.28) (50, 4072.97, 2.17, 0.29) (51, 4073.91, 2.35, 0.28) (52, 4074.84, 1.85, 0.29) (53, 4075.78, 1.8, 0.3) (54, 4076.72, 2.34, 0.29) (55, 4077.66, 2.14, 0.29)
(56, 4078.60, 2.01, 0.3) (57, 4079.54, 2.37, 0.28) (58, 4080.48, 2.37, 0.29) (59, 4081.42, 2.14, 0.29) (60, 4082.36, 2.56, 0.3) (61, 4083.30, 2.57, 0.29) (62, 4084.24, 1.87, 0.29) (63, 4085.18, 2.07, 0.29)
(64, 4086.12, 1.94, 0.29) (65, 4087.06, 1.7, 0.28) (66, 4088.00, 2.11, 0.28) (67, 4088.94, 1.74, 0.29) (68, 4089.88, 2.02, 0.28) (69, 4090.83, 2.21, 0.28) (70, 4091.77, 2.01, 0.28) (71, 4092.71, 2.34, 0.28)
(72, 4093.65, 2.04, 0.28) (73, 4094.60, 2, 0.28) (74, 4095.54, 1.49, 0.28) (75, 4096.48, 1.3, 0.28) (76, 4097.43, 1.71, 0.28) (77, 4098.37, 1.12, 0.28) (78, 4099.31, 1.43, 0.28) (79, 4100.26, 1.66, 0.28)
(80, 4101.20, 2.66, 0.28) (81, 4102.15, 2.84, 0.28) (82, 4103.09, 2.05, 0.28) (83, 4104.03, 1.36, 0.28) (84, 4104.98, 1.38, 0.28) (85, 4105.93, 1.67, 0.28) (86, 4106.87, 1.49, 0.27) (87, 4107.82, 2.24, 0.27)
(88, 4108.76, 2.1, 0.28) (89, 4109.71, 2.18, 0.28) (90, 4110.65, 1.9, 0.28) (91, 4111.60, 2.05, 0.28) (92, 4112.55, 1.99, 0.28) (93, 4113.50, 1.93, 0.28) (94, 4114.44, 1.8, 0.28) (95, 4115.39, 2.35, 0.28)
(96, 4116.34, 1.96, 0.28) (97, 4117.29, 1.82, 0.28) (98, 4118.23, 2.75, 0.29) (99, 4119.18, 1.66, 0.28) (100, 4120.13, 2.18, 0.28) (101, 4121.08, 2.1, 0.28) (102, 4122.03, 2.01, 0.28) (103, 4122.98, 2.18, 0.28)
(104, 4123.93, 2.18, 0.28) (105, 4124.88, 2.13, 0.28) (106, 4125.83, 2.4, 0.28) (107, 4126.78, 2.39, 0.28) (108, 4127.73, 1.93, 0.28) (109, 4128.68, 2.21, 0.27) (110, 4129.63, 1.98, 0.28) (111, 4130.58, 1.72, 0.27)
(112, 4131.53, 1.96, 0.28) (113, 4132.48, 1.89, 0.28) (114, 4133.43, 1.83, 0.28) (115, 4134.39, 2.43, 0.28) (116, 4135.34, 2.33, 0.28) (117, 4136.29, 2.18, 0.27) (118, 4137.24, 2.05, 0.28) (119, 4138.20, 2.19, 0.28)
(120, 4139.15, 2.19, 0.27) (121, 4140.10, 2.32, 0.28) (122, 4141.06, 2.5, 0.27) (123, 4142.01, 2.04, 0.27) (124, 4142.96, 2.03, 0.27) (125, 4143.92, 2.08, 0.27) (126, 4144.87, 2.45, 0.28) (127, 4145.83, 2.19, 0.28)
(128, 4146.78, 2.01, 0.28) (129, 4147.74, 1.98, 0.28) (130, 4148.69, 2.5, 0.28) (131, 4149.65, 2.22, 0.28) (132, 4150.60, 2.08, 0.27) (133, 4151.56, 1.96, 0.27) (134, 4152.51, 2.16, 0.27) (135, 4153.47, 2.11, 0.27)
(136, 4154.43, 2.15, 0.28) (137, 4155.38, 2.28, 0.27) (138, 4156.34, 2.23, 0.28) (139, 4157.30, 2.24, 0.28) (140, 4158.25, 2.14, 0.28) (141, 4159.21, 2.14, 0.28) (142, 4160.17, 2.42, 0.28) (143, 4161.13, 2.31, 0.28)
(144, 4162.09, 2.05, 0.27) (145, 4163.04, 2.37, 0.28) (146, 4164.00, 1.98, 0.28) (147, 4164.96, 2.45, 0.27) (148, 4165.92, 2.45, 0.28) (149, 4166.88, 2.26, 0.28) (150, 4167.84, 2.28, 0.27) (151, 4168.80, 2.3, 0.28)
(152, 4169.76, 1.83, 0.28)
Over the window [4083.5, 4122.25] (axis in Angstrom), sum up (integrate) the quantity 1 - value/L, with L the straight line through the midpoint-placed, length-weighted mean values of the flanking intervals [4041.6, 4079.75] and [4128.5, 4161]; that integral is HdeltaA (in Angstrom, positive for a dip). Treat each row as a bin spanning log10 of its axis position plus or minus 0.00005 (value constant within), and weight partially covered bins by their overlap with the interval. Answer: 4.41 Angstrom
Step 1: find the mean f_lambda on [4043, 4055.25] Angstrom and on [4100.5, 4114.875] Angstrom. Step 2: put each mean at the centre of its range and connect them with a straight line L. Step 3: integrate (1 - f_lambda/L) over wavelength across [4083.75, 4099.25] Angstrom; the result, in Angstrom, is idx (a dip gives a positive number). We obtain 1.58 Angstrom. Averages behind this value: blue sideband 2.26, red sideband 1.97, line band 1.84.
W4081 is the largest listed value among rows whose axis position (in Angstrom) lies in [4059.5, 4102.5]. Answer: 2.84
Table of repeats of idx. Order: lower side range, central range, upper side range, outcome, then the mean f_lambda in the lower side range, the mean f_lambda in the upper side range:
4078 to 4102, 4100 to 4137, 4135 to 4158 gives 0.7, 1.99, 2.19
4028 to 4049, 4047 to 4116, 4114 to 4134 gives 4.4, 2.36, 2.07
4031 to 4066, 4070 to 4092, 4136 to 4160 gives 1.5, 2.32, 2.18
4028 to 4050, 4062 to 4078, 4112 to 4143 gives 0.9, 2.37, 2.11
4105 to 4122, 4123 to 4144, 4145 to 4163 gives -0.5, 1.99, 2.19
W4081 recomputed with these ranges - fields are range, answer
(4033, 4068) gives 2.83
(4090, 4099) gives 2.34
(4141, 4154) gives 2.5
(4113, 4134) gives 2.75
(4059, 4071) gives 2.56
